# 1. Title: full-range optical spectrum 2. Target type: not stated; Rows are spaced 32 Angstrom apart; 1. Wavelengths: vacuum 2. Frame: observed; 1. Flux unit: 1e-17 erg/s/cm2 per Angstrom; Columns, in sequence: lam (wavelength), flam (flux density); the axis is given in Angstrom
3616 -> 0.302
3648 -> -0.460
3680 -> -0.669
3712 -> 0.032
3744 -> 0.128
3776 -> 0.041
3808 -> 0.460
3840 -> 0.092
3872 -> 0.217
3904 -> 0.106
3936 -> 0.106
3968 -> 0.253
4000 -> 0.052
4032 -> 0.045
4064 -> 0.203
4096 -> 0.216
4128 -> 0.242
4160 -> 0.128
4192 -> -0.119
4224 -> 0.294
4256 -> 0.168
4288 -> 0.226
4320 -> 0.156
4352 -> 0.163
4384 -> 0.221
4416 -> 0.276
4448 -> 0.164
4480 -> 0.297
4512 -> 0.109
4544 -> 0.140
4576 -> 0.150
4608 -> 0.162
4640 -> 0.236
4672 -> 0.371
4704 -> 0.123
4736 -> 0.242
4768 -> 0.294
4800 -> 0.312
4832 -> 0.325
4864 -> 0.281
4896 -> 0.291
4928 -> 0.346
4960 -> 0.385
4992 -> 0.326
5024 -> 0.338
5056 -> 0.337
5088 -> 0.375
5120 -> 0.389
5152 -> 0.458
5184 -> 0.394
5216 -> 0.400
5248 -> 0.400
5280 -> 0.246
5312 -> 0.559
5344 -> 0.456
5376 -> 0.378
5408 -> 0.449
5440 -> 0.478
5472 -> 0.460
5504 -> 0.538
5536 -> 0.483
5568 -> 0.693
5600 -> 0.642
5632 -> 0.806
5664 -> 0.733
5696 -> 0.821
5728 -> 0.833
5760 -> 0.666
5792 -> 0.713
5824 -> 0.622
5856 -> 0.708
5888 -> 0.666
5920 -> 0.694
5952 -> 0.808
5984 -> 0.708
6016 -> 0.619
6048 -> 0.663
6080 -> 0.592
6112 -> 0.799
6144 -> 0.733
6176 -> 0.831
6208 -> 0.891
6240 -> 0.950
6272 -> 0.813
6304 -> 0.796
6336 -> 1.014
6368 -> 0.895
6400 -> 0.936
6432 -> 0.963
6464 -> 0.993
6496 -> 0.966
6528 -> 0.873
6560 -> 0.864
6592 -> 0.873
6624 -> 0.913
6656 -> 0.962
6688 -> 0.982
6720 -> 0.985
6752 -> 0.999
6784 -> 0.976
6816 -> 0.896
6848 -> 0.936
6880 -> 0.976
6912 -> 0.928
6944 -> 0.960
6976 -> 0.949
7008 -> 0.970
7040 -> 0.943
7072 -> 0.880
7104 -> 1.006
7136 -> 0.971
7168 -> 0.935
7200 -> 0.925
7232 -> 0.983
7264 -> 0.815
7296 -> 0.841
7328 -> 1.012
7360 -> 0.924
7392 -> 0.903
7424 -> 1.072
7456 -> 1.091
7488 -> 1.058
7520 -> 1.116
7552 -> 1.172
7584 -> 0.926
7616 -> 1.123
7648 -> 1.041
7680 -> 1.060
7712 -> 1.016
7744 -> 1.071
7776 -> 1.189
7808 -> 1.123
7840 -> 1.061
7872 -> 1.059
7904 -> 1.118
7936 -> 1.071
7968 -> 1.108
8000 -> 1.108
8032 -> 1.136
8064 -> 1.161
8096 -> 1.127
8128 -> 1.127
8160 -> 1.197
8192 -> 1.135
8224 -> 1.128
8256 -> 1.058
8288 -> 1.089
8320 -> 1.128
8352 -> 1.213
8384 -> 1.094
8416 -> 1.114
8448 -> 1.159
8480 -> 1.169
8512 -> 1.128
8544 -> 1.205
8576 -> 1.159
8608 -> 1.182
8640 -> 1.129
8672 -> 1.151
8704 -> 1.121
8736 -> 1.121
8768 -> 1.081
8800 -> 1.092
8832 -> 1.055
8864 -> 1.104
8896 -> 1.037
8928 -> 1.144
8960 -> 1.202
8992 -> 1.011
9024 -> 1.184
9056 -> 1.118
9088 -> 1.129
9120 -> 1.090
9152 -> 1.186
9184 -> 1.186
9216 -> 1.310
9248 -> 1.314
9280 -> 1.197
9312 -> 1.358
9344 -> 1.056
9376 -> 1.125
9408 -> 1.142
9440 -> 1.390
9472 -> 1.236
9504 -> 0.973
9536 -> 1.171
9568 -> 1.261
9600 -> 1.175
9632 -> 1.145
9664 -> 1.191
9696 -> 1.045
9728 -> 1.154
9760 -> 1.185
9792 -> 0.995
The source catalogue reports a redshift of 0.40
